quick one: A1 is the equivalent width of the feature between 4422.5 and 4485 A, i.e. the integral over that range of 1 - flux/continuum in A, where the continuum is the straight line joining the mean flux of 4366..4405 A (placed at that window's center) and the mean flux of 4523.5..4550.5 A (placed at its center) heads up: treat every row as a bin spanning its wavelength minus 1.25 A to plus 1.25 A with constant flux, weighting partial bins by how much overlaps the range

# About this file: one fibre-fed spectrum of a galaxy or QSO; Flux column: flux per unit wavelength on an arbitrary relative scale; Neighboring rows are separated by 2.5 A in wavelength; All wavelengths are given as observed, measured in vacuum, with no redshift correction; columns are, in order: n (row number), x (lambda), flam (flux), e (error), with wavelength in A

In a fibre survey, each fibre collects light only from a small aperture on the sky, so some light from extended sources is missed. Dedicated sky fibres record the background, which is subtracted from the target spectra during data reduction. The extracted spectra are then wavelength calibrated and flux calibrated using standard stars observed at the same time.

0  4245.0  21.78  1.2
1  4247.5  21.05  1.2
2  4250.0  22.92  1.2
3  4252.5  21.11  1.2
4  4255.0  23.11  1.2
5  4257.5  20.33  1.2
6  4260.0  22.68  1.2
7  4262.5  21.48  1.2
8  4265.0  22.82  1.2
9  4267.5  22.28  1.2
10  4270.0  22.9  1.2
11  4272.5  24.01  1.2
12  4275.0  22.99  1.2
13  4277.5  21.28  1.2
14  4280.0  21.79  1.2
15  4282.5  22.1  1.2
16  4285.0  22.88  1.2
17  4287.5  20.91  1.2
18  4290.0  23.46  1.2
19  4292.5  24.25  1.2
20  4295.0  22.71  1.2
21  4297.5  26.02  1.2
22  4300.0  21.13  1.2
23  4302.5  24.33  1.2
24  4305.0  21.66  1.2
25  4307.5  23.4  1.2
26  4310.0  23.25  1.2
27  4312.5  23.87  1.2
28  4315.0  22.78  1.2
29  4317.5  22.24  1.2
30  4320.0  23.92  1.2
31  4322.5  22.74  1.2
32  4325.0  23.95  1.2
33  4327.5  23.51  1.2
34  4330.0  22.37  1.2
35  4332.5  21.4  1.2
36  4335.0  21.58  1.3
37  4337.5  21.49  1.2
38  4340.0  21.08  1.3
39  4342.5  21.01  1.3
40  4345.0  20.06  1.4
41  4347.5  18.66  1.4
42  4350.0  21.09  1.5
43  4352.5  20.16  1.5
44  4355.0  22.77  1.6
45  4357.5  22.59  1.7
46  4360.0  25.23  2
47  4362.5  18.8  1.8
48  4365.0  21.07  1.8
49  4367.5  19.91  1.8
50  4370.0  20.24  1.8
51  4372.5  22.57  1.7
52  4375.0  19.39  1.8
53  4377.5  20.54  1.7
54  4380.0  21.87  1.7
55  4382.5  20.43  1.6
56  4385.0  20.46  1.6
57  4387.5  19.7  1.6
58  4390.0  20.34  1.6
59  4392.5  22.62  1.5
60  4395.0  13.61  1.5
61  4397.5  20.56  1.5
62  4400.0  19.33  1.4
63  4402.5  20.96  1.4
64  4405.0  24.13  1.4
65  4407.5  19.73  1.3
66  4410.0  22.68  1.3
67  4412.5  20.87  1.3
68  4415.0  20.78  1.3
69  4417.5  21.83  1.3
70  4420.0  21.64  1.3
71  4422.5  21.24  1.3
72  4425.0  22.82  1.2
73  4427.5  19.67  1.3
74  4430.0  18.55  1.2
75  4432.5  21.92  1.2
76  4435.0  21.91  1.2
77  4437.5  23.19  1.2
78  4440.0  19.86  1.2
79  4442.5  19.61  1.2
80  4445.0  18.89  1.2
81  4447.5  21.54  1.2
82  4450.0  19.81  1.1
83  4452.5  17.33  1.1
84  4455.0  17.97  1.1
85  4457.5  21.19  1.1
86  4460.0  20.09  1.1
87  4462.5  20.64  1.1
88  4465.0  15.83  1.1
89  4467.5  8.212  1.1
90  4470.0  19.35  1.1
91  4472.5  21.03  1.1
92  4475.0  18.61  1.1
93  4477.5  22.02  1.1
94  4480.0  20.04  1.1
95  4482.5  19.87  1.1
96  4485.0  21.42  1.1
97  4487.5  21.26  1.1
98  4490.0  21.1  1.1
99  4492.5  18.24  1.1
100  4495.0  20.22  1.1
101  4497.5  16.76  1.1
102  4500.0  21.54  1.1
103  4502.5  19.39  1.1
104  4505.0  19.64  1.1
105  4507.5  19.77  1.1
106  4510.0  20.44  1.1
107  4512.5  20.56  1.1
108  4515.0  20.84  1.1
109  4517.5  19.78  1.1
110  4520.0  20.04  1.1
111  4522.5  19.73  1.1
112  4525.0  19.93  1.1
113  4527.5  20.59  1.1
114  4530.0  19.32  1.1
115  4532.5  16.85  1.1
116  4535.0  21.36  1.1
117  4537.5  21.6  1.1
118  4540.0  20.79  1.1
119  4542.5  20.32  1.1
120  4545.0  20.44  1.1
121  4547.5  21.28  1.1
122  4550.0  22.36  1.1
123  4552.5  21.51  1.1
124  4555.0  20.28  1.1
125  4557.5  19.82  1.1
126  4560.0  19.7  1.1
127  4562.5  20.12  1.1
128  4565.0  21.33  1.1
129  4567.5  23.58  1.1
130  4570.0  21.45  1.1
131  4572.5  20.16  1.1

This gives 2.1 A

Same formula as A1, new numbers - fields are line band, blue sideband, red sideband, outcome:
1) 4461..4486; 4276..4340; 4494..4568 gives 2.7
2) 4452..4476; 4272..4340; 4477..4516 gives 3.0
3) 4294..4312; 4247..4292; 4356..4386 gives -1.1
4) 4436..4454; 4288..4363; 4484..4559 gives 0.9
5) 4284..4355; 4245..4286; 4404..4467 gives -2.4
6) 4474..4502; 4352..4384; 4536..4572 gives 1.3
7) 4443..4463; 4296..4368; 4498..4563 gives 1.3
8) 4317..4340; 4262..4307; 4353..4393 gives -0.6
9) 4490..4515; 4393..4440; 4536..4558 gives 1.4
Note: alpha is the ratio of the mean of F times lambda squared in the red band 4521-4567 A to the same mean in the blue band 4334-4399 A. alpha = 1.07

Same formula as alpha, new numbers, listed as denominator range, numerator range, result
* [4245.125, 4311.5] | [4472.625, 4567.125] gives 1.00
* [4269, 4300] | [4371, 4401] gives 0.92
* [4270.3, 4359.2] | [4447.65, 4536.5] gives 0.94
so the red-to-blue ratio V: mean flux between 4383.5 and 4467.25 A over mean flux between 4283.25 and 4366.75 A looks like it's 0.9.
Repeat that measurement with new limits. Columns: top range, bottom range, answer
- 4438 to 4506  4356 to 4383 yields 0.91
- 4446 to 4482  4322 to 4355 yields 0.88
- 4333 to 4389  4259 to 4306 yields 0.92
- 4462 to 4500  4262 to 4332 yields 0.83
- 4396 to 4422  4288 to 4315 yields 0.91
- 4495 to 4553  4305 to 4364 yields 0.91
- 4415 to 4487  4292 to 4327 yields 0.85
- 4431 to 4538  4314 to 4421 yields 0.93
